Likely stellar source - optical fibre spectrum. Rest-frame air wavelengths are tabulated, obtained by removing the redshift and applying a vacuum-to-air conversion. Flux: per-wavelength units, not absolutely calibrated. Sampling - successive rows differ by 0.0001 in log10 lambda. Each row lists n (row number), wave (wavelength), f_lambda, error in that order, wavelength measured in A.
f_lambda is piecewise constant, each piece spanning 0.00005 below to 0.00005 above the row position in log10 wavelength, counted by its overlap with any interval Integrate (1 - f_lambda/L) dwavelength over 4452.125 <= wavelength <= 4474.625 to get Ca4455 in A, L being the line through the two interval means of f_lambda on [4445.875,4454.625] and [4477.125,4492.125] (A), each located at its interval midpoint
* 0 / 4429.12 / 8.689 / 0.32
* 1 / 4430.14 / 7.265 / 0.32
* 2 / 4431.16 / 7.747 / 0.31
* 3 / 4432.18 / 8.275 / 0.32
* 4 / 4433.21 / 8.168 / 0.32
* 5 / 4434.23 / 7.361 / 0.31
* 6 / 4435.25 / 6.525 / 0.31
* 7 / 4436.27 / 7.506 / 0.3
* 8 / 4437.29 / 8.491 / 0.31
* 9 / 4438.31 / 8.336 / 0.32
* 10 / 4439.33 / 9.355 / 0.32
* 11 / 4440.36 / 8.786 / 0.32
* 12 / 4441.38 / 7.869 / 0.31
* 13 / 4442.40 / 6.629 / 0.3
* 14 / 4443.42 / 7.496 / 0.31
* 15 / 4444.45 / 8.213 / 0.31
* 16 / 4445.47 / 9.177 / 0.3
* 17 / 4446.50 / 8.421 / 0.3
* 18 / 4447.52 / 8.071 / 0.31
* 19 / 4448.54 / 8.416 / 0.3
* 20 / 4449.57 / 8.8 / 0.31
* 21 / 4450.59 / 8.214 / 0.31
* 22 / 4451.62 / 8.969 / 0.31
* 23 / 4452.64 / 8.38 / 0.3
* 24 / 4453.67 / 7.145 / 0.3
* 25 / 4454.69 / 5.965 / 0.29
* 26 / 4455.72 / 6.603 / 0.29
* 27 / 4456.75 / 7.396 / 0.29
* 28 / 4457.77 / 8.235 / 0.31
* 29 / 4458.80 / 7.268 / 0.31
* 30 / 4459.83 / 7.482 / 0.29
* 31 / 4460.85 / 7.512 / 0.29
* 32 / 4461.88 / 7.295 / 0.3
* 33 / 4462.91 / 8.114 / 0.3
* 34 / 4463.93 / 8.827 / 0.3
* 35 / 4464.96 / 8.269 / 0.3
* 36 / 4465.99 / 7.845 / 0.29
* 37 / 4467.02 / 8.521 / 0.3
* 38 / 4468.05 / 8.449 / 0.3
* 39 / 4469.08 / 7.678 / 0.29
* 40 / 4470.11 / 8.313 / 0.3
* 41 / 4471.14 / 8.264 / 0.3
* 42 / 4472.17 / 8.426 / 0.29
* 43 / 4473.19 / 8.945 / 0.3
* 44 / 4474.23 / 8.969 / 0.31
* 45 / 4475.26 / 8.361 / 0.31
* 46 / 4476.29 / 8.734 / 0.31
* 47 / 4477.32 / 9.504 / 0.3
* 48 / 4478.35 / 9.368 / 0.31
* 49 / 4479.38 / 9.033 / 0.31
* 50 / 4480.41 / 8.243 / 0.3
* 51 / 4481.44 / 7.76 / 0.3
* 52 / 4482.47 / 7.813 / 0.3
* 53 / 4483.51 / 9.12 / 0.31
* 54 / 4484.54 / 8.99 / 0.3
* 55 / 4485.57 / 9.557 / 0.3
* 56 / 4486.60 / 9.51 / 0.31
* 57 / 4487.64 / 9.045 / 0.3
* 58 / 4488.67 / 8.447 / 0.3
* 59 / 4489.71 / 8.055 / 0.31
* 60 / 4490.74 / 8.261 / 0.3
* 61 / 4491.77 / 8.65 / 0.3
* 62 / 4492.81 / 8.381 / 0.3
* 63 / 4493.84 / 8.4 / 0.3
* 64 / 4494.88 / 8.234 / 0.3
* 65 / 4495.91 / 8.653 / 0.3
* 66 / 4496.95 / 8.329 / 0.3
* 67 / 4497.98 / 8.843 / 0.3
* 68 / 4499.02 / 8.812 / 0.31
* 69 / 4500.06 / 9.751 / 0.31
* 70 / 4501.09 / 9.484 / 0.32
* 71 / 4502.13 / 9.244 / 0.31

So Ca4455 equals 1.4 A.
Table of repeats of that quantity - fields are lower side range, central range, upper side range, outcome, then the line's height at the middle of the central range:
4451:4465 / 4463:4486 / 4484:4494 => -1.0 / 8.24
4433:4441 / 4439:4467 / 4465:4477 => 0.9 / 8.23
